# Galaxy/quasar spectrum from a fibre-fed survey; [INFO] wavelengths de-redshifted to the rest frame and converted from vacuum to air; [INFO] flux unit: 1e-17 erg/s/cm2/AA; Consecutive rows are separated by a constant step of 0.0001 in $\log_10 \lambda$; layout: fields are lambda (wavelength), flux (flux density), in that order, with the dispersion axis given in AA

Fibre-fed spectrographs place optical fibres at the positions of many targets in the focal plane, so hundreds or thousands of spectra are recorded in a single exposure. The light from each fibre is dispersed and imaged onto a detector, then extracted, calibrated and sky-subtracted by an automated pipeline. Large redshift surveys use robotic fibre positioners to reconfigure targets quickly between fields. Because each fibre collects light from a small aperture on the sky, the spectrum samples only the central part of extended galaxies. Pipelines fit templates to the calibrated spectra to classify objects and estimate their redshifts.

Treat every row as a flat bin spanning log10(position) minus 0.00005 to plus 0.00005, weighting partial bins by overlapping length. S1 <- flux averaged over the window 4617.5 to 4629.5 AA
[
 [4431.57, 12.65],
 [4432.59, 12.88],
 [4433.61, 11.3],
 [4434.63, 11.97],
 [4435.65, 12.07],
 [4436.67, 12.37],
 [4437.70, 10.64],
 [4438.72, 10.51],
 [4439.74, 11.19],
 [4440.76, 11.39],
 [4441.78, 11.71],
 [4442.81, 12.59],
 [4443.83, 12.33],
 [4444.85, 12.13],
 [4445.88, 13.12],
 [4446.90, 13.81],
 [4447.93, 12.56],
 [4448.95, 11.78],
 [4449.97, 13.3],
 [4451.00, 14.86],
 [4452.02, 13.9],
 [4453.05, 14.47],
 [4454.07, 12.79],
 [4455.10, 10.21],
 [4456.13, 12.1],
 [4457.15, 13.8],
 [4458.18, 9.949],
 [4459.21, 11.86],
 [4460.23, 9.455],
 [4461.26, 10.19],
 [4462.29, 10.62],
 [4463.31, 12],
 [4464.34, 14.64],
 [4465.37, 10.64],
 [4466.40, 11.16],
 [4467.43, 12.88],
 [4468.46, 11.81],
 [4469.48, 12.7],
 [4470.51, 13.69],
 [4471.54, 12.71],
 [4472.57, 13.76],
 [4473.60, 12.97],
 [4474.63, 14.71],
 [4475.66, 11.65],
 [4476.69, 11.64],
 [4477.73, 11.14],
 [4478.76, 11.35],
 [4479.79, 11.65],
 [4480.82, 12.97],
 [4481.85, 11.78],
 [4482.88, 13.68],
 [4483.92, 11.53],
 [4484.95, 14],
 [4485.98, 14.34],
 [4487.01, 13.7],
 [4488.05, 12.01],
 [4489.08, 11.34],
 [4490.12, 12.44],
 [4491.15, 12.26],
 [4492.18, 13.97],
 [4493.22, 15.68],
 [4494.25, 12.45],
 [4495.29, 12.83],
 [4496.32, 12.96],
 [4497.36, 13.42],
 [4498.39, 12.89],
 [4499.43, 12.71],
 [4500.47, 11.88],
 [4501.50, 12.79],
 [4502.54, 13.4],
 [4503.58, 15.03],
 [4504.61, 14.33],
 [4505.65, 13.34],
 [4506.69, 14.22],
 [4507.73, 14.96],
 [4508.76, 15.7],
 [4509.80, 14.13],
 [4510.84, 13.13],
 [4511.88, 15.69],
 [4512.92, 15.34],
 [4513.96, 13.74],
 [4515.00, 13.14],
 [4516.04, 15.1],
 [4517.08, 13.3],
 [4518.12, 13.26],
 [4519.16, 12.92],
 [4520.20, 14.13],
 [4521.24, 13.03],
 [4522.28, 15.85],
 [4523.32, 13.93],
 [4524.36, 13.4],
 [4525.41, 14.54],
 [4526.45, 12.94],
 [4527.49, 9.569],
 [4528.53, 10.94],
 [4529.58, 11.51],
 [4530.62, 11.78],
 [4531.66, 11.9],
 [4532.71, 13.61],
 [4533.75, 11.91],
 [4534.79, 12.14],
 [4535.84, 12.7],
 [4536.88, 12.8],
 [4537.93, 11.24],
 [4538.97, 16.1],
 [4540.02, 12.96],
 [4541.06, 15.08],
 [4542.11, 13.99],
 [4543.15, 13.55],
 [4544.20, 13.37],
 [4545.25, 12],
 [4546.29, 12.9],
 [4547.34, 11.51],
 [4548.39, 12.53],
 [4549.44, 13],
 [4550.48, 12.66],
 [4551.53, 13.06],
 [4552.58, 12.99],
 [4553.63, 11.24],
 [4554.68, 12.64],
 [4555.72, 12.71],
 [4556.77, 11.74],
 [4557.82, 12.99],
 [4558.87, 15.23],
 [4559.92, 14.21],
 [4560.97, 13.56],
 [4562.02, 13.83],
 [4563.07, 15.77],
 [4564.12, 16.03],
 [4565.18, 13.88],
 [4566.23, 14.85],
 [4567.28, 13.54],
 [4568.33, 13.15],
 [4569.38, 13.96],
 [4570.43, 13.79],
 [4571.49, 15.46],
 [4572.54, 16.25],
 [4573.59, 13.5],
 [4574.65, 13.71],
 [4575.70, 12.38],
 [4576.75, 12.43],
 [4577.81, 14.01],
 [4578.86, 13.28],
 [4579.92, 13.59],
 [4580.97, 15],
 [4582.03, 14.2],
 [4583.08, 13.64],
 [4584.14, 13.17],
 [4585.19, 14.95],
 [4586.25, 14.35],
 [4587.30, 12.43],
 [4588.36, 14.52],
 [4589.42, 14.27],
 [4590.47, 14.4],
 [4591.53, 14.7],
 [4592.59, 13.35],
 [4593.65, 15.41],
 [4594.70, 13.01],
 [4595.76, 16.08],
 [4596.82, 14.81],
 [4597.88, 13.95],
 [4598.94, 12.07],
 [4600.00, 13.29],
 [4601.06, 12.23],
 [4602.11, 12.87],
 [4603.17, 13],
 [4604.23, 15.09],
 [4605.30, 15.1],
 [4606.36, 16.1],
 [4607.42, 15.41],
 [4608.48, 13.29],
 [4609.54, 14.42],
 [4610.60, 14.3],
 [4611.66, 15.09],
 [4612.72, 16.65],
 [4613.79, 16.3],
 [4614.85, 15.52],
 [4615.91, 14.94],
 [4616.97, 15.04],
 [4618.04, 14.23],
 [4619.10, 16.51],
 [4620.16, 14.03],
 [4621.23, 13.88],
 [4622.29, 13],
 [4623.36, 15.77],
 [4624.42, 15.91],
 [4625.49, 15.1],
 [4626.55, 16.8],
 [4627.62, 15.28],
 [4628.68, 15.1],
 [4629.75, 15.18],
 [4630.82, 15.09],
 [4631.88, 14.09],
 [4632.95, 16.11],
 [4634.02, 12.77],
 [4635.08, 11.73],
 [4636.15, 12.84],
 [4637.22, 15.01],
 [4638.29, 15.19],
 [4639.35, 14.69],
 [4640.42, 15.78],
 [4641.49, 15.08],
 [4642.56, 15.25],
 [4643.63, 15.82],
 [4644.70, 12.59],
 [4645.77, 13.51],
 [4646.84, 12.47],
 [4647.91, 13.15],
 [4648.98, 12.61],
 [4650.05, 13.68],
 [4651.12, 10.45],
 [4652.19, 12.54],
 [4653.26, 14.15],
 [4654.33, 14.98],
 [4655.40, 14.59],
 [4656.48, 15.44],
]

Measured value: 15.1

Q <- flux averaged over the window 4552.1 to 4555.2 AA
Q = 12.3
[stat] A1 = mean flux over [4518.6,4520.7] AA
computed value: 13.5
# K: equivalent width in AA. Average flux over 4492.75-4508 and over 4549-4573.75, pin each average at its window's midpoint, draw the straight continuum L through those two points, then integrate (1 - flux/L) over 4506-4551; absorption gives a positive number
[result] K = 1.02 AA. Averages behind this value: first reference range 13.5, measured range 13.3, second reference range 13.8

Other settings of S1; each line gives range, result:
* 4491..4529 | 13.6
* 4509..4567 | 13.3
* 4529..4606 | 13.6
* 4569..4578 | 13.9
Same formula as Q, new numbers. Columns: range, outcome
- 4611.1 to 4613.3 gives 15.8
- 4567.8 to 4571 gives 13.6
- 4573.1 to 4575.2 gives 13.6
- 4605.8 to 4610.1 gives 14.8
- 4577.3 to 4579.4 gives 13.6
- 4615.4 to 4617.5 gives 15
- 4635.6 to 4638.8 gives 14.3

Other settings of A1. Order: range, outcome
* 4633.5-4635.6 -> 12.3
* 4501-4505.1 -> 13.9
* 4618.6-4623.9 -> 14.6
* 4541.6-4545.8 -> 13.2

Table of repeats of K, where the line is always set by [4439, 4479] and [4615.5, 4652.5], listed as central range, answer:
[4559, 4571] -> -0.7 AA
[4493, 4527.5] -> -2.3 AA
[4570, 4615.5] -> -1.2 AA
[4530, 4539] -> 0.5 AA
